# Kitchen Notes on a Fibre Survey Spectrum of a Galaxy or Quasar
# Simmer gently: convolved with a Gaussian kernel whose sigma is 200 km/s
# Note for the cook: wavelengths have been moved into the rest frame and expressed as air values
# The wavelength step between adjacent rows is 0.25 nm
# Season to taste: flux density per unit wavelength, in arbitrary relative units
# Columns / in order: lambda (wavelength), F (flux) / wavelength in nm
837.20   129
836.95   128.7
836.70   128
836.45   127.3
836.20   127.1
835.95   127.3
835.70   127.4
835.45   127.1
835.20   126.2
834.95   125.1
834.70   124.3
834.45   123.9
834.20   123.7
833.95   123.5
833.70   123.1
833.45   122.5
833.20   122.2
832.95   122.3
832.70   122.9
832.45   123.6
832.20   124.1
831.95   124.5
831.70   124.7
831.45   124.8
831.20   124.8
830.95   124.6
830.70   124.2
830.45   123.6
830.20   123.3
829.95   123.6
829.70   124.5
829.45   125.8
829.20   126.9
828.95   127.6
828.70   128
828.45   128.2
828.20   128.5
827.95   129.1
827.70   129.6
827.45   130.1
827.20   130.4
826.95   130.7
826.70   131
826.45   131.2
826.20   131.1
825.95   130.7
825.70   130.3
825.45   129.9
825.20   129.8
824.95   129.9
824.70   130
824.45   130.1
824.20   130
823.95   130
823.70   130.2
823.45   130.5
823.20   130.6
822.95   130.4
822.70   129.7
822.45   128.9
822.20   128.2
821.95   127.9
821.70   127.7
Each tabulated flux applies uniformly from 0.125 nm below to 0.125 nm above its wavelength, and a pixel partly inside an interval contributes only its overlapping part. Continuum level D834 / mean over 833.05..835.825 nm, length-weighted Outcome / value 124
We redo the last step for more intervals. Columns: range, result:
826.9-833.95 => 126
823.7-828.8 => 130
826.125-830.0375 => 129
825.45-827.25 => 131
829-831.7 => 125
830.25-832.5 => 124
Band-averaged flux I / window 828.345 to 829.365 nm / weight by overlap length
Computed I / 128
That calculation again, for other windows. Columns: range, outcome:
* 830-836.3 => 124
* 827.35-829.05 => 129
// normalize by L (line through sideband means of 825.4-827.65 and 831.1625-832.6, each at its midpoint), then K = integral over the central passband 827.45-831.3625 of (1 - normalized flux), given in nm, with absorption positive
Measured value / 0.030 nm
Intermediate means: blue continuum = 131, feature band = 126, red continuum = 124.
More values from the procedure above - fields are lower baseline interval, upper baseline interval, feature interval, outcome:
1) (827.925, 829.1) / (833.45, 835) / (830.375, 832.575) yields 0.03 nm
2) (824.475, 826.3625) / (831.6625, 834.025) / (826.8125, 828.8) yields -0.02 nm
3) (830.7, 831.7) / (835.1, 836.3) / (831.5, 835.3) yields 0.06 nm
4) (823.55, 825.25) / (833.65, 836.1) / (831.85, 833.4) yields 0.04 nm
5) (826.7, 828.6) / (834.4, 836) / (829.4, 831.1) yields 0.06 nm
